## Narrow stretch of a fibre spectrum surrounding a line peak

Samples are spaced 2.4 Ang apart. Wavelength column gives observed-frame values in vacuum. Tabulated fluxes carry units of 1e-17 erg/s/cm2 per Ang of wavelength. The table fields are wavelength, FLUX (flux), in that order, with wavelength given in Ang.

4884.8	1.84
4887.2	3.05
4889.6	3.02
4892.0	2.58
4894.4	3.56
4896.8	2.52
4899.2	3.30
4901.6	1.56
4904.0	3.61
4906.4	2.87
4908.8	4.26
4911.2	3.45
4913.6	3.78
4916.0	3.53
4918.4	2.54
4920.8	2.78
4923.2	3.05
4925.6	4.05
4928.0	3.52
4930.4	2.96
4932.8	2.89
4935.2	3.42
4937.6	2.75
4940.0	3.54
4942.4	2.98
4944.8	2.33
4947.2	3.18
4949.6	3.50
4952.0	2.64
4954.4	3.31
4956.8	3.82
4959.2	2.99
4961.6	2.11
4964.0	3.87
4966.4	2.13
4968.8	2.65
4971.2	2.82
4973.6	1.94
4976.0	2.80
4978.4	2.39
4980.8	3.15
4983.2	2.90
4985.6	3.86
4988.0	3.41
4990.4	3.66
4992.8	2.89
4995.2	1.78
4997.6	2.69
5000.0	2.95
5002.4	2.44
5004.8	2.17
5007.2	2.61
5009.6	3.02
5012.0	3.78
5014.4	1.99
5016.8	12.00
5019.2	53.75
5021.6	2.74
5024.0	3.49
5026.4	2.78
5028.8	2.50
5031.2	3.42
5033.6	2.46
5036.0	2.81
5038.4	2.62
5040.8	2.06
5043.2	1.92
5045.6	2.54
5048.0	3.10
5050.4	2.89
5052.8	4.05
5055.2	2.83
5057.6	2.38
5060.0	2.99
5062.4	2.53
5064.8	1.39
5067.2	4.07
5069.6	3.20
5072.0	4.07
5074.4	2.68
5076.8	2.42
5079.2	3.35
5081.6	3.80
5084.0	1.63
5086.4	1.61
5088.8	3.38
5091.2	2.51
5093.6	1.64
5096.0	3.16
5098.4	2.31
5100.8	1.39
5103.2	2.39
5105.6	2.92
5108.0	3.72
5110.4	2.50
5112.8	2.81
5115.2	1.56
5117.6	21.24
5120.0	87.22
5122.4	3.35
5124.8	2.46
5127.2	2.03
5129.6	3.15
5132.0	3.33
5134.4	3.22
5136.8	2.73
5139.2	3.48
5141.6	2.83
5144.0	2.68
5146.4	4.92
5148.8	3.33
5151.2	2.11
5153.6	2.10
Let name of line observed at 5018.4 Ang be H-beta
